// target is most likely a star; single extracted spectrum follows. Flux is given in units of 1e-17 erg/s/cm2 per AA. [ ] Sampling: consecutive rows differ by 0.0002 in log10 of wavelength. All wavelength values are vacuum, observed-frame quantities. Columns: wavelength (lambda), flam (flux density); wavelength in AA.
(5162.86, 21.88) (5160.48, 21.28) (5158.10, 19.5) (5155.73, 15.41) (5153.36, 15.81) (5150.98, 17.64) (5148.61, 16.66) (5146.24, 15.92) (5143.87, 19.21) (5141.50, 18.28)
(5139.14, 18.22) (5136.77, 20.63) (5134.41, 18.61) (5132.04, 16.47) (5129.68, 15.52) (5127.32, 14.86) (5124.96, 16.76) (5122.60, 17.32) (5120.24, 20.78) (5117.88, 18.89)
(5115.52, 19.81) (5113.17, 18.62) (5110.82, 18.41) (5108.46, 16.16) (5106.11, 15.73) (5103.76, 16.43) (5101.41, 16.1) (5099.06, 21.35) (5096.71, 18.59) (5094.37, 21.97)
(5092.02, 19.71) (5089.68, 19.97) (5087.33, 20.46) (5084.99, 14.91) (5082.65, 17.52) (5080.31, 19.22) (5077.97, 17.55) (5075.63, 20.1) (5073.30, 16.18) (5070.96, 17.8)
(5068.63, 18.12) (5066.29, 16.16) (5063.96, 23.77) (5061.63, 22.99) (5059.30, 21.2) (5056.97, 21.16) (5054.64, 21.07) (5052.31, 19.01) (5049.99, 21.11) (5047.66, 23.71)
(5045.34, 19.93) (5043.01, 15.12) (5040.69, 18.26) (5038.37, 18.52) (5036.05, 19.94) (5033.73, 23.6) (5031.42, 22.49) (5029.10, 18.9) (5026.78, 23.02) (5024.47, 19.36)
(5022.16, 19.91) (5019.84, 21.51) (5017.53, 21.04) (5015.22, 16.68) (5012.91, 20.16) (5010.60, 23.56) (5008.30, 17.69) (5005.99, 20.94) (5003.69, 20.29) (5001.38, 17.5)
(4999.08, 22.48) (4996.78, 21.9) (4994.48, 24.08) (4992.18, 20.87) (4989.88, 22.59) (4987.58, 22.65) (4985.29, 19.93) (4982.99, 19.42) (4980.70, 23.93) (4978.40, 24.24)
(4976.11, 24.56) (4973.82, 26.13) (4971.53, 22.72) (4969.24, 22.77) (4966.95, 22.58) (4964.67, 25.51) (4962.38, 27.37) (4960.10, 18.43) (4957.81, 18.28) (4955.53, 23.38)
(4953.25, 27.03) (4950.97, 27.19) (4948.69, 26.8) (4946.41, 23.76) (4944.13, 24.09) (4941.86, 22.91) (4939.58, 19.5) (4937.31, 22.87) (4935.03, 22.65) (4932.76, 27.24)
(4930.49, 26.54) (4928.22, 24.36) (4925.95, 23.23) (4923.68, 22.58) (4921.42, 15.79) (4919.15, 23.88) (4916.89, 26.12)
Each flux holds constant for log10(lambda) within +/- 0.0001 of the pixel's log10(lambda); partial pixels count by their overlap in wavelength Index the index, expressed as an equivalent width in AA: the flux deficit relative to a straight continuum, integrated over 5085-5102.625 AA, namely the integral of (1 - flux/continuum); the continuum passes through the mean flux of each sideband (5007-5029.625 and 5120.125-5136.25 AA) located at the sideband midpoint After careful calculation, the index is -1.3 AA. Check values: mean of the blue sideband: 20.2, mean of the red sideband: 17.1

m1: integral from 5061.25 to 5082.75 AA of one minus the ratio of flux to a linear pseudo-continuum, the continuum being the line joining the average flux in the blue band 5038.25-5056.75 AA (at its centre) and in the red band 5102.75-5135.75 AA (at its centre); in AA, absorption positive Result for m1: 0.1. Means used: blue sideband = 19.7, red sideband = 17.5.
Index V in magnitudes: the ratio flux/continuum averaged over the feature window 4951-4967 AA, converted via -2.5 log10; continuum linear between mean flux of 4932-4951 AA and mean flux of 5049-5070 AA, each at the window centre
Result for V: -0.01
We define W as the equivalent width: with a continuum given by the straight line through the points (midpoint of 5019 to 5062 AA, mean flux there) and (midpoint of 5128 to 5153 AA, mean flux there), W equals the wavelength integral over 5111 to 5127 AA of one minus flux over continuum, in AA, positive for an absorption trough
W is -0.21 AA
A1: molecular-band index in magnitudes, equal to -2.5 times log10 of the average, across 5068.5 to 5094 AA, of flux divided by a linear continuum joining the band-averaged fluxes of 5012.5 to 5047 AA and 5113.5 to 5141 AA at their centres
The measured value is 0.027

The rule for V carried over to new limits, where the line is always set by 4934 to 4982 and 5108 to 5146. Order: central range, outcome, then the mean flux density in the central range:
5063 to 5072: 0.063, 18.9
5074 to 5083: 0.060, 18.6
